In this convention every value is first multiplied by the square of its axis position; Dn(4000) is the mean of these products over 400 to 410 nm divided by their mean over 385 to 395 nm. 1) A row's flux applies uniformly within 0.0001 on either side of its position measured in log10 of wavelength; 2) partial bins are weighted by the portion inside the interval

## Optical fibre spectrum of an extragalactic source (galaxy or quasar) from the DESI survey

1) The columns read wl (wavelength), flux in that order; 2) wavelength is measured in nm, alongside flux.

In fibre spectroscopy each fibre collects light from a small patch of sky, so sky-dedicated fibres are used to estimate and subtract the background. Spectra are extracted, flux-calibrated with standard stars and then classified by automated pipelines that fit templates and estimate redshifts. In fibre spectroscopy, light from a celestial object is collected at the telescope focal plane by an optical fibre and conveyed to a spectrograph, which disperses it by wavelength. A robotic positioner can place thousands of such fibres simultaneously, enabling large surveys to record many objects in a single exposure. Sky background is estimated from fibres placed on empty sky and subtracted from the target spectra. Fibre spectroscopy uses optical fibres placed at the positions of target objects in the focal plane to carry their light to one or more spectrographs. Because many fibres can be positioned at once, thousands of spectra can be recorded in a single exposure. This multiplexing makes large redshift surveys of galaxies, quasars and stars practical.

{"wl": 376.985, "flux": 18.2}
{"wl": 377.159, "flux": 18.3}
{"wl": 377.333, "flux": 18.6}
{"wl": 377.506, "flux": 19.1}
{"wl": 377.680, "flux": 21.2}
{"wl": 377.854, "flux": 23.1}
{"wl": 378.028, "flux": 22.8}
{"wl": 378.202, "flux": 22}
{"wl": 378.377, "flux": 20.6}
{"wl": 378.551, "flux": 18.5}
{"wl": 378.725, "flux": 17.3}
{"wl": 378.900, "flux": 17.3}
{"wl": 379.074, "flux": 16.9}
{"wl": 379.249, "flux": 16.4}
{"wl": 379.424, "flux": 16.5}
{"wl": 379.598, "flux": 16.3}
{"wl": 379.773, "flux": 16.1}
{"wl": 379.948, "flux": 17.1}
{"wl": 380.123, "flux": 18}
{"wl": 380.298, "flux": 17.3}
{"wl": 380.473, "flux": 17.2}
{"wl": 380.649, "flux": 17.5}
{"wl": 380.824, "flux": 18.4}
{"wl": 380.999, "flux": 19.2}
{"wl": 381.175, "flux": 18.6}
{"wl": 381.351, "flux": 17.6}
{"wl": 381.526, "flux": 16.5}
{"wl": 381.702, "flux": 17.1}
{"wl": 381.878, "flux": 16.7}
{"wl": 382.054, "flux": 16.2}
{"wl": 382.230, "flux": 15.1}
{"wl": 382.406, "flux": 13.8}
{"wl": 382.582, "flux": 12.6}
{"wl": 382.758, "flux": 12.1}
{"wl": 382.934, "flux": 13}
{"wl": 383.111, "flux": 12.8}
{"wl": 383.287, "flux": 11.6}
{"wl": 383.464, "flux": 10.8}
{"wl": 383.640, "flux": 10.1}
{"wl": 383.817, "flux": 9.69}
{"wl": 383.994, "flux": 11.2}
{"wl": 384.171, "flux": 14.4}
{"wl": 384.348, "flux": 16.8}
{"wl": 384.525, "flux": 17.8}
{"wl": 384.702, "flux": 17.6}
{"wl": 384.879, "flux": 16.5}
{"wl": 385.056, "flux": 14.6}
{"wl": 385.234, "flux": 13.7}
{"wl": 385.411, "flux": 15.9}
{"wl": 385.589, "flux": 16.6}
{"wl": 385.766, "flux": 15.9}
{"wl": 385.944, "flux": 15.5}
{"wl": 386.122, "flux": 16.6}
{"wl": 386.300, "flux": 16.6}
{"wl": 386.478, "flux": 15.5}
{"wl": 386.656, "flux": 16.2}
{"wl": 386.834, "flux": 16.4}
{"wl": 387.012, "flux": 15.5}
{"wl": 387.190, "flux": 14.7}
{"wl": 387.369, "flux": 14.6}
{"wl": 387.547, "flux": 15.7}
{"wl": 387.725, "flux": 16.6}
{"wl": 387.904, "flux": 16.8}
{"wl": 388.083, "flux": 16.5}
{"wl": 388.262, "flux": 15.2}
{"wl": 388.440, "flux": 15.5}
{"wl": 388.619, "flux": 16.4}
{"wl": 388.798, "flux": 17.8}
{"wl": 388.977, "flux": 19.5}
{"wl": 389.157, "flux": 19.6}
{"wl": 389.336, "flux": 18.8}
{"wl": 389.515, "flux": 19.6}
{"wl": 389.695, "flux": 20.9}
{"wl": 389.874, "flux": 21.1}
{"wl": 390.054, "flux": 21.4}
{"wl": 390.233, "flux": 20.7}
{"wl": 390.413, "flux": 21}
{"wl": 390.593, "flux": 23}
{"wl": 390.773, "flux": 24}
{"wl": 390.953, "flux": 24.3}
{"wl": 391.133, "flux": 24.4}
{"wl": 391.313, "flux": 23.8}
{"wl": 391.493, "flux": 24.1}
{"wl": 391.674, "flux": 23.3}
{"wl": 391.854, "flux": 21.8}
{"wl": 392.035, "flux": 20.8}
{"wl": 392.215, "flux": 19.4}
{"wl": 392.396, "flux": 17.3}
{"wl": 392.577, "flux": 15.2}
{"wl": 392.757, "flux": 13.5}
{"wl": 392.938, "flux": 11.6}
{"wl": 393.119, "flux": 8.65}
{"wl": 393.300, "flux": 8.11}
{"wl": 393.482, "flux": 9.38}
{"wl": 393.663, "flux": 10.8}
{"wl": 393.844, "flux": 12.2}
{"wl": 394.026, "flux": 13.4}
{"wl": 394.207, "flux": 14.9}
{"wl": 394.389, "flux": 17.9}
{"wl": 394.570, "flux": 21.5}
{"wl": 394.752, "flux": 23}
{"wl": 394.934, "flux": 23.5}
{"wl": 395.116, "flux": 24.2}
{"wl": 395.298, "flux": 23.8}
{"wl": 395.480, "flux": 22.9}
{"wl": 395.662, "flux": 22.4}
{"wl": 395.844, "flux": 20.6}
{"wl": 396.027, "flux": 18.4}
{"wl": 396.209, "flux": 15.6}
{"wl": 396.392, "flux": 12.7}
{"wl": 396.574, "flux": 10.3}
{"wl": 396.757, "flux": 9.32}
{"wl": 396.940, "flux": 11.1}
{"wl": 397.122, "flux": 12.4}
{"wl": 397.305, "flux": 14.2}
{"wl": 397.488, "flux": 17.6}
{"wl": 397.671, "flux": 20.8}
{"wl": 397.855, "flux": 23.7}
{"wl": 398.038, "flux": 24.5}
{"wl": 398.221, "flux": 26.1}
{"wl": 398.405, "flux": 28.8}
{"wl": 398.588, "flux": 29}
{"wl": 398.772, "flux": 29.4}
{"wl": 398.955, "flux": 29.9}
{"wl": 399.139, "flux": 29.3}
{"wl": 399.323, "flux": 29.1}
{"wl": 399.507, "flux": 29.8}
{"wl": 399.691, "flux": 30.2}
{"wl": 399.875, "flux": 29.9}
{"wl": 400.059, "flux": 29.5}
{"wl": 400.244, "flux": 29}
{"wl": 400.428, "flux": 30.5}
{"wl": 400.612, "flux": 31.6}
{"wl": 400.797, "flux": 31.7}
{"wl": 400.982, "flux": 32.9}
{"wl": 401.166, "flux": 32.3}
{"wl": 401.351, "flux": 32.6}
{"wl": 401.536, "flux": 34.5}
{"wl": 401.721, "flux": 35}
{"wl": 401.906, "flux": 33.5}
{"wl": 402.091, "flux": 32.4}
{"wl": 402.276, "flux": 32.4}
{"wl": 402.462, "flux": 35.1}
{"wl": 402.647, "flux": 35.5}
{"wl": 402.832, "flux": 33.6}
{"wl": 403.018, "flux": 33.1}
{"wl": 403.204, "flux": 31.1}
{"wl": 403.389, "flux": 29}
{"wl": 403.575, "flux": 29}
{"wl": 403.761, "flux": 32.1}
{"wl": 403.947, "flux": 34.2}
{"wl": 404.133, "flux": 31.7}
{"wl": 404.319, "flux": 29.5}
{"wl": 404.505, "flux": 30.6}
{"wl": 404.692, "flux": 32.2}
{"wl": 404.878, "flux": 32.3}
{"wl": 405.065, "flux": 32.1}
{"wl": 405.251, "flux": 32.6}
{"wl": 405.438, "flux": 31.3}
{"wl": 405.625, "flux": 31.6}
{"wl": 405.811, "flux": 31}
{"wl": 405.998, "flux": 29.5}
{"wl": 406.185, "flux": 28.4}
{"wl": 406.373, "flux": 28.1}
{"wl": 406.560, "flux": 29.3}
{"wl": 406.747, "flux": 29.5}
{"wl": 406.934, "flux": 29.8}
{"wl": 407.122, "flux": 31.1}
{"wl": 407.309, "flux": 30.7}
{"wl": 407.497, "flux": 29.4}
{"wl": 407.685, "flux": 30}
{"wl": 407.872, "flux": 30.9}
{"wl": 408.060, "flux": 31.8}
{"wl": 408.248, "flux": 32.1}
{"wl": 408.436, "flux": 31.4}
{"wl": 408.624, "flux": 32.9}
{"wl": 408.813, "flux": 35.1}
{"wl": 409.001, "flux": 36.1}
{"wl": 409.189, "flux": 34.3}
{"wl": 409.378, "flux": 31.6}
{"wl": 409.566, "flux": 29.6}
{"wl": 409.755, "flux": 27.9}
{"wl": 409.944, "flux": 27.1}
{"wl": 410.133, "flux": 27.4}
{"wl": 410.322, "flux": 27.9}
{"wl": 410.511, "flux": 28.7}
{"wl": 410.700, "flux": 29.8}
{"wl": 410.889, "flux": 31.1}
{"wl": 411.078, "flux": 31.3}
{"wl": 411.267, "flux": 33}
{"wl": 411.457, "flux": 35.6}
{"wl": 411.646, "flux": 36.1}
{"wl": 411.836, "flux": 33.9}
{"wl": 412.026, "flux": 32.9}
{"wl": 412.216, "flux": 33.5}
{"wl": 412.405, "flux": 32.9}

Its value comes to 1.94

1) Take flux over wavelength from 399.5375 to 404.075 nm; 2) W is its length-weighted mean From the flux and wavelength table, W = 32.1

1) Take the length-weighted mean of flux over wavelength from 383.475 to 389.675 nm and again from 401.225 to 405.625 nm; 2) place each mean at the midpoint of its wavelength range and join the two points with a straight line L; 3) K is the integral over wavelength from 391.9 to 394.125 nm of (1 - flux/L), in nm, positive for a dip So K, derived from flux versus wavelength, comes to 0.858 nm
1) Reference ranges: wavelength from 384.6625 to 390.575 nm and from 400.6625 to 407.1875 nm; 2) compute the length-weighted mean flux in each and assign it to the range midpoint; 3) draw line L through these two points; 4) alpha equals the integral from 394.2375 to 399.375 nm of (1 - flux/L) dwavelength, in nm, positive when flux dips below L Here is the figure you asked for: 0.90 nm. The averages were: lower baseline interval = 17.2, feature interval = 21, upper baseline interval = 31.7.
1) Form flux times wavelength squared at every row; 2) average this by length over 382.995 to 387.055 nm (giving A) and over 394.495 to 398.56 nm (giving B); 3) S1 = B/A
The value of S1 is 1.41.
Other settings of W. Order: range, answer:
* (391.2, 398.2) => 17.4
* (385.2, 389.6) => 16.5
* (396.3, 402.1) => 26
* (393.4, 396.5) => 18.1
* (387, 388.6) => 15.7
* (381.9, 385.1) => 13.8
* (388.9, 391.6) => 21.8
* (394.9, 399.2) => 20.8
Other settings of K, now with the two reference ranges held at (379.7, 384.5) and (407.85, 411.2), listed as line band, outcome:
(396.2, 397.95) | 0.67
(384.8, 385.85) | 0.09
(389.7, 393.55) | 0.28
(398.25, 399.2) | -0.17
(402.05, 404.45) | -0.43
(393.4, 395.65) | 0.41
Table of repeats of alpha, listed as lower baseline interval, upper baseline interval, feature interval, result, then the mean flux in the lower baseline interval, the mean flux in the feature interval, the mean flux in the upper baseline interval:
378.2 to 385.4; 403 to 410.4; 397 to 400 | 0.09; 15.8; 25.2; 30.9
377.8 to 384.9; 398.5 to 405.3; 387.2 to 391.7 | 0.55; 16.2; 19.7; 31.6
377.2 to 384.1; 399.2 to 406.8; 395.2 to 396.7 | 0.48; 16.5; 18.2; 31.4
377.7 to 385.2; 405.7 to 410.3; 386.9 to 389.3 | 0.40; 16.2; 16.5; 30.6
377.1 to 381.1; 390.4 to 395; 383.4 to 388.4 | 0.85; 18.5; 15.2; 18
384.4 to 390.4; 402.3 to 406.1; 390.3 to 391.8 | -0.23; 17.1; 23.4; 31.9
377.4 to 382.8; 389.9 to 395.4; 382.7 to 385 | 0.58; 17.6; 13.5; 18.7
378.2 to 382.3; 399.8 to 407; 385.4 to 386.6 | 0.28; 17.4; 16.1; 31.5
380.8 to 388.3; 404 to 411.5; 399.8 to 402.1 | -0.49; 15.2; 32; 30.9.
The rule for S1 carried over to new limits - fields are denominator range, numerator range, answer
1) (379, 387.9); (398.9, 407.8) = 2.23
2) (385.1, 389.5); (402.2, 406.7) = 2.09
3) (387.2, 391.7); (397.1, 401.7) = 1.49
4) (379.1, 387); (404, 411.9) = 2.28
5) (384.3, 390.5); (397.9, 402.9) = 1.93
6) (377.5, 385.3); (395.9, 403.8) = 1.82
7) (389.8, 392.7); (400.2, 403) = 1.61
